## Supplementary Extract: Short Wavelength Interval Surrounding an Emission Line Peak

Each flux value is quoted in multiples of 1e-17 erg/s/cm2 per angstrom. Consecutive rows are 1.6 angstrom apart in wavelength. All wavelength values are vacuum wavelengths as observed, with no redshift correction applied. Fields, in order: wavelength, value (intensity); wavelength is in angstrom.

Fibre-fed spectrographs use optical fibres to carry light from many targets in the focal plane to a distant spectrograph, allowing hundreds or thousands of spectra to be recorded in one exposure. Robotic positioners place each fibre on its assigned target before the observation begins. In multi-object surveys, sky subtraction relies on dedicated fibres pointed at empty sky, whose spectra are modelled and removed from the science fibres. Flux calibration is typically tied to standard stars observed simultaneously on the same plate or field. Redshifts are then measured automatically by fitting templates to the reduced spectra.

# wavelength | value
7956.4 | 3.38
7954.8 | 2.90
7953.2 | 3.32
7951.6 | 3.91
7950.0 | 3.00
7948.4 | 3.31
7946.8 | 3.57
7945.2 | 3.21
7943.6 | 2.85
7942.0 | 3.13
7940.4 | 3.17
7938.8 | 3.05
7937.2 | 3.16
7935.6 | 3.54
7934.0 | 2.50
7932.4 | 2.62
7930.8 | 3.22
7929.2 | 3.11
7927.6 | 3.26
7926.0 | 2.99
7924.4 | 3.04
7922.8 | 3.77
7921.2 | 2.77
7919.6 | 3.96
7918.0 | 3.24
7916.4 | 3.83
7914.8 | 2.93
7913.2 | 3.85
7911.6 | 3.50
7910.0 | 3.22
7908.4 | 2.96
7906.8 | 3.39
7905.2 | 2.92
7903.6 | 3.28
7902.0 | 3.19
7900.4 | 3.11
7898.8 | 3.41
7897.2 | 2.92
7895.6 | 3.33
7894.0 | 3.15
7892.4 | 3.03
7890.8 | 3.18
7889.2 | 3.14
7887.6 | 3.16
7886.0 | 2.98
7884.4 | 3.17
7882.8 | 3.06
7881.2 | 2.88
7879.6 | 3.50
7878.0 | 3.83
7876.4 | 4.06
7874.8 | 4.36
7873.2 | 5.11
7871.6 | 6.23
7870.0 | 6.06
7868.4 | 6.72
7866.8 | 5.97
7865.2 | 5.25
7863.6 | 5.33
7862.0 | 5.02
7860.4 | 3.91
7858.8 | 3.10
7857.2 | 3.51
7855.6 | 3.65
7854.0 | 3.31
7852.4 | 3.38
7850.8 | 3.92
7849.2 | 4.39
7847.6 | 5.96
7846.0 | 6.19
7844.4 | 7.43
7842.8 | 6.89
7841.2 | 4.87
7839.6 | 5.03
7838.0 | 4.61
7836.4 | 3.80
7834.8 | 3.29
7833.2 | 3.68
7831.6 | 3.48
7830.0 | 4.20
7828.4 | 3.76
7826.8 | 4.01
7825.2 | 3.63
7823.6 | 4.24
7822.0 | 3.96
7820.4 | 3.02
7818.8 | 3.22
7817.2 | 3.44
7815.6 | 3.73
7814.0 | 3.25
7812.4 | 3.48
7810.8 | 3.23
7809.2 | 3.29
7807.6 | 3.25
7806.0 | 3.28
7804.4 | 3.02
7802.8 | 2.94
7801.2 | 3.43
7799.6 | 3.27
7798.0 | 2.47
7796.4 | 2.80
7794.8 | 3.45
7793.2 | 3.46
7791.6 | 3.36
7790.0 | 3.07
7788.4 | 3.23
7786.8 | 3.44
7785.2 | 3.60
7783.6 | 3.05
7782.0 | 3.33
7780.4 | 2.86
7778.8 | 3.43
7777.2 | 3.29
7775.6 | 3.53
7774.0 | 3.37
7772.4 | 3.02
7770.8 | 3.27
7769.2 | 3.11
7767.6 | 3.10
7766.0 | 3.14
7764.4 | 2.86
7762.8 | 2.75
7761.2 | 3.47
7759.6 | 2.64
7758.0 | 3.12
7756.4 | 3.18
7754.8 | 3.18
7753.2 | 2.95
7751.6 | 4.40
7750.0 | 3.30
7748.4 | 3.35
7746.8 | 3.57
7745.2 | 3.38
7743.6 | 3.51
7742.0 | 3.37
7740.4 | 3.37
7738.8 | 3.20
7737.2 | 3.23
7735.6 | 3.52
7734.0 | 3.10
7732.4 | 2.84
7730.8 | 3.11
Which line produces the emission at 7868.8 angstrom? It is [N II] 6583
